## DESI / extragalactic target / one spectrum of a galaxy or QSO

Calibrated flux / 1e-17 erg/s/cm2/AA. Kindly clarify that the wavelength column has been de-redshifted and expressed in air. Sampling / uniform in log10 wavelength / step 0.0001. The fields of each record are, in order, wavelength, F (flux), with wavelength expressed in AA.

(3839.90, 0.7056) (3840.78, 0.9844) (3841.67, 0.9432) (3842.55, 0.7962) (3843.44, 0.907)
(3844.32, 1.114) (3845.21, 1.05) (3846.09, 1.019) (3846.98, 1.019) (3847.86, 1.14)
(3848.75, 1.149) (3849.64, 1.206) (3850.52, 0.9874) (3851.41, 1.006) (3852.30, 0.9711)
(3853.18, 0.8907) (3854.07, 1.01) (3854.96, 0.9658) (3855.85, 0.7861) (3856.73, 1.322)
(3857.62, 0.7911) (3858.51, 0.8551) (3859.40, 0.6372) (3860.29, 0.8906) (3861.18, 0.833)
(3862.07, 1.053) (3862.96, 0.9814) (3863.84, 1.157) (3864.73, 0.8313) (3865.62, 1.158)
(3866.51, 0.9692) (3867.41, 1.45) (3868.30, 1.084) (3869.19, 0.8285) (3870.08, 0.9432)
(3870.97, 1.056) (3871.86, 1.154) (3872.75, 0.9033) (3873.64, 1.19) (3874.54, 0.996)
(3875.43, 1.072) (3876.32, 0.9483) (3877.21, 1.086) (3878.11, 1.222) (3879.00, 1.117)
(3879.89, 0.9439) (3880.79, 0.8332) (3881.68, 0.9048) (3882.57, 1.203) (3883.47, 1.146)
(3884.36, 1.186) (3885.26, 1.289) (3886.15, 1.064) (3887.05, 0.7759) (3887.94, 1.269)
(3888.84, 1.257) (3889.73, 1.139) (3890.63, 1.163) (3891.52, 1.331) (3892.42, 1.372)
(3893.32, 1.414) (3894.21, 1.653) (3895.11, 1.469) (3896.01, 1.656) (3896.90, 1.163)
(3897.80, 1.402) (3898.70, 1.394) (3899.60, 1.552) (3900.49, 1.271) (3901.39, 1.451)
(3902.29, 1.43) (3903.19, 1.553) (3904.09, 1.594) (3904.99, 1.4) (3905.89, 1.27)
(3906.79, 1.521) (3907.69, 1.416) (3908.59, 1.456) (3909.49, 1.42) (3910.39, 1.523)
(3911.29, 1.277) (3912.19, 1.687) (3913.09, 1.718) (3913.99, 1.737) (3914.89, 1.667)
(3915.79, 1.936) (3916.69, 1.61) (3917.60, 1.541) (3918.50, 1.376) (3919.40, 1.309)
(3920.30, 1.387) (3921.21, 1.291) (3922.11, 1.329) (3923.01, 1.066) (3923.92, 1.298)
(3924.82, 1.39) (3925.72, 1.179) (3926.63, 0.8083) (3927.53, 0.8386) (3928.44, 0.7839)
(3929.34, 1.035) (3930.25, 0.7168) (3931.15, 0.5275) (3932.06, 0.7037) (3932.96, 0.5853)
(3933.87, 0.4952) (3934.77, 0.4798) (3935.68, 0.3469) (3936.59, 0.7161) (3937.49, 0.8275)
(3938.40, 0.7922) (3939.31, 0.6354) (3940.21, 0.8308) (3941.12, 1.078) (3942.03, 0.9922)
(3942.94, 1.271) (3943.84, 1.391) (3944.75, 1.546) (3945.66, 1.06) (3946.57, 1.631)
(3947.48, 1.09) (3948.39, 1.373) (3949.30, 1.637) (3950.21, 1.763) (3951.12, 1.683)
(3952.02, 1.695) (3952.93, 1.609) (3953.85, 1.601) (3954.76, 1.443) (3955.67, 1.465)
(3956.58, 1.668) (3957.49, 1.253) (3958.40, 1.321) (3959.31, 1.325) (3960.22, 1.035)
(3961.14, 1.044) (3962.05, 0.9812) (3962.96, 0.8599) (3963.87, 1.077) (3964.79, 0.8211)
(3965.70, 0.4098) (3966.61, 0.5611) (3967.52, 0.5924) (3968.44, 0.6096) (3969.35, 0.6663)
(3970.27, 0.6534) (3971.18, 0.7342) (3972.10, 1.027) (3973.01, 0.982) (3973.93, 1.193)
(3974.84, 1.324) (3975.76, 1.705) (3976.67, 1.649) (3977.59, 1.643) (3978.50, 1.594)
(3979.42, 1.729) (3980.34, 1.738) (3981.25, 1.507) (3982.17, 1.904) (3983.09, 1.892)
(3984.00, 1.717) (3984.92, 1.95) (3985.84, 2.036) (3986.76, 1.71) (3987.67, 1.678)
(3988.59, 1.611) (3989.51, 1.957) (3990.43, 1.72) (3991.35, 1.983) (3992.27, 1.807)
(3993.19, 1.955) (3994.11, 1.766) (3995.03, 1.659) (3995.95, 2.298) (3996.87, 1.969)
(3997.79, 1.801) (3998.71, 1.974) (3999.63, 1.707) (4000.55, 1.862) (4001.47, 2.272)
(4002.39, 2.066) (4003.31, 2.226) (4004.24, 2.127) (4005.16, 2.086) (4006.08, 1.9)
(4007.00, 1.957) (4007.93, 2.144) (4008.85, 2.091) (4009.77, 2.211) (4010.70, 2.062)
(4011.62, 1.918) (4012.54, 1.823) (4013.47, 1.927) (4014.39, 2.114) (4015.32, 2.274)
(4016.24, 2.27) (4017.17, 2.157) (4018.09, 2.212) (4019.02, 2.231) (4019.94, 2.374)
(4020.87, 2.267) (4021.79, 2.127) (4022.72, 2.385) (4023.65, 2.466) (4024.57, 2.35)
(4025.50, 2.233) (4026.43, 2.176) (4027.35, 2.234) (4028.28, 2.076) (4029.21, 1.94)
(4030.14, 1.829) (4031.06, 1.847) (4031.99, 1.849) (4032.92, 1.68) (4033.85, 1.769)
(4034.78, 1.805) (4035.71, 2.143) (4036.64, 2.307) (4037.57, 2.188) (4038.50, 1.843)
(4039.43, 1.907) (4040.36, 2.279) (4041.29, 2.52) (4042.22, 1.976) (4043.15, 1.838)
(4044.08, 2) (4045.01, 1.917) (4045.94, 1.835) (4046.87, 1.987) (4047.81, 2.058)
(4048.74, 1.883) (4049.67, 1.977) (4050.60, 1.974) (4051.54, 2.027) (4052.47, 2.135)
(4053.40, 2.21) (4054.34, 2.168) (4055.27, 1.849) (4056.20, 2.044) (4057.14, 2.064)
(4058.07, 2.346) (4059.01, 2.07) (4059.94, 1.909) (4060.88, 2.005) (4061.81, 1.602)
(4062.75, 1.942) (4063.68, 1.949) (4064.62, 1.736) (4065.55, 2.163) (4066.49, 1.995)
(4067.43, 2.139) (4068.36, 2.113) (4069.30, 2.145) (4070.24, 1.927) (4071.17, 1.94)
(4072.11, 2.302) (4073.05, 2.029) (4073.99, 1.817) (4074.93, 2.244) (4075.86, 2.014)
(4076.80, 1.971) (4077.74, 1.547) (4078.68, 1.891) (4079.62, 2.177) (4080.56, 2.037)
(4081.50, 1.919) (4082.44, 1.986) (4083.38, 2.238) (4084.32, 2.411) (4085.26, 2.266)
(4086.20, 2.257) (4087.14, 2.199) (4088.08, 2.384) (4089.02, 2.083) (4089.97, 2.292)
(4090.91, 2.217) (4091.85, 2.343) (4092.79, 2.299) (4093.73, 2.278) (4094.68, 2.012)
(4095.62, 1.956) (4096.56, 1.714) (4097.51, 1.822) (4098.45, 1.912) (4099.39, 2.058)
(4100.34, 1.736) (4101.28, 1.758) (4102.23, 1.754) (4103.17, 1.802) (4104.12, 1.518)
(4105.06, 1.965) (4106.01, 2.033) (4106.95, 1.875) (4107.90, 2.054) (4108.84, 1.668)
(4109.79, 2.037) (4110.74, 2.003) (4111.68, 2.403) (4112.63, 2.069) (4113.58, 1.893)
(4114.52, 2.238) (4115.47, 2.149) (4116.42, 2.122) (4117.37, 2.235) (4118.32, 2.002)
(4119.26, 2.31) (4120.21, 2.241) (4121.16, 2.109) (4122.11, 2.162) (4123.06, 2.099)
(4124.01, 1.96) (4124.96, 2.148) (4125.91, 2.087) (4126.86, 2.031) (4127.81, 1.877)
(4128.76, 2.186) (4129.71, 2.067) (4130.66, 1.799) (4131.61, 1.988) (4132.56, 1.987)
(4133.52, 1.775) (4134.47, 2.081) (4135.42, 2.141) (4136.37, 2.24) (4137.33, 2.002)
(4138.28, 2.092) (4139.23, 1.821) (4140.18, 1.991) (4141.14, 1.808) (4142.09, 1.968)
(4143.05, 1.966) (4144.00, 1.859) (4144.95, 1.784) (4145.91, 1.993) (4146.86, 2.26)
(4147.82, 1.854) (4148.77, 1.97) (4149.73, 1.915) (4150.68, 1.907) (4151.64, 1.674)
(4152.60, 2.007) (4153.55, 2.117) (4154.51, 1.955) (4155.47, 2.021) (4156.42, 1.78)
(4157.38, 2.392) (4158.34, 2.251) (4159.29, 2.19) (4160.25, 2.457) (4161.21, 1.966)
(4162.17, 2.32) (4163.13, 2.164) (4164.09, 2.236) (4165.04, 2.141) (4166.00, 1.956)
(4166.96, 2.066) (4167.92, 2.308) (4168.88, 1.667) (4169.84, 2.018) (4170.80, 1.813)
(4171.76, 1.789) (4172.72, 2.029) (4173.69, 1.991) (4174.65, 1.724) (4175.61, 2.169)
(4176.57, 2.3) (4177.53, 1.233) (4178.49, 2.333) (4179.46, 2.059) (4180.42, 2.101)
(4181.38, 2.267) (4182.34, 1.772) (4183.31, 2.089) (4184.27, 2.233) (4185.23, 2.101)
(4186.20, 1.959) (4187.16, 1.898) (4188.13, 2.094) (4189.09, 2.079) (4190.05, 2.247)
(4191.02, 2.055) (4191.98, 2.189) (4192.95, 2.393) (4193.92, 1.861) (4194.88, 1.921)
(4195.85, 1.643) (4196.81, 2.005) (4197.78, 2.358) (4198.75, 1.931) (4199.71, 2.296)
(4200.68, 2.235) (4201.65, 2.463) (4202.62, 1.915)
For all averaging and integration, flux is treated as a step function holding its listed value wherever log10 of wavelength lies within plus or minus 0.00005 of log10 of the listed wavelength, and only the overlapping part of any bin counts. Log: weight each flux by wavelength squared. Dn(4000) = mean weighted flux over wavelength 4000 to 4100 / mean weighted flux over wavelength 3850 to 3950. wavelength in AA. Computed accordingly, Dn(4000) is 1.93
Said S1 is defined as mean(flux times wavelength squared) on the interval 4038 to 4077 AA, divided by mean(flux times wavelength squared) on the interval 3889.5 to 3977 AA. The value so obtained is 1.78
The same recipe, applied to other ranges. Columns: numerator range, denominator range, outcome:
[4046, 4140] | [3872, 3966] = 1.82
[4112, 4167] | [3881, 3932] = 1.76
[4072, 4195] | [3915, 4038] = 1.42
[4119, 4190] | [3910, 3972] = 1.99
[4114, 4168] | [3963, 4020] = 1.30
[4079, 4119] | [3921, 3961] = 1.97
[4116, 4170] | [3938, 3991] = 1.69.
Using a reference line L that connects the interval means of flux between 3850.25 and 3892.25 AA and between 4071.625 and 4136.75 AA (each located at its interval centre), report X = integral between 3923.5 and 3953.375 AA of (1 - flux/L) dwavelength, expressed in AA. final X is 6.3 AA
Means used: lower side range 1.04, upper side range 2.05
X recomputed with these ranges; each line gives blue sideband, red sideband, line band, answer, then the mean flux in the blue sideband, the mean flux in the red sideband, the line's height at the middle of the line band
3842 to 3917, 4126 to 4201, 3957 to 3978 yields 6.2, 1.19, 2.03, 1.45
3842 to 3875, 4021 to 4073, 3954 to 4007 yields 5.4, 1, 2.04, 1.67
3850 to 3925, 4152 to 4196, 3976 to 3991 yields -2.5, 1.22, 2.05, 1.5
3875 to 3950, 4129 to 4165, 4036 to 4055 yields -4.3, 1.21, 2.02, 1.67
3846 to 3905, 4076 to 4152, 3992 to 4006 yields -3.3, 1.13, 2.02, 1.59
